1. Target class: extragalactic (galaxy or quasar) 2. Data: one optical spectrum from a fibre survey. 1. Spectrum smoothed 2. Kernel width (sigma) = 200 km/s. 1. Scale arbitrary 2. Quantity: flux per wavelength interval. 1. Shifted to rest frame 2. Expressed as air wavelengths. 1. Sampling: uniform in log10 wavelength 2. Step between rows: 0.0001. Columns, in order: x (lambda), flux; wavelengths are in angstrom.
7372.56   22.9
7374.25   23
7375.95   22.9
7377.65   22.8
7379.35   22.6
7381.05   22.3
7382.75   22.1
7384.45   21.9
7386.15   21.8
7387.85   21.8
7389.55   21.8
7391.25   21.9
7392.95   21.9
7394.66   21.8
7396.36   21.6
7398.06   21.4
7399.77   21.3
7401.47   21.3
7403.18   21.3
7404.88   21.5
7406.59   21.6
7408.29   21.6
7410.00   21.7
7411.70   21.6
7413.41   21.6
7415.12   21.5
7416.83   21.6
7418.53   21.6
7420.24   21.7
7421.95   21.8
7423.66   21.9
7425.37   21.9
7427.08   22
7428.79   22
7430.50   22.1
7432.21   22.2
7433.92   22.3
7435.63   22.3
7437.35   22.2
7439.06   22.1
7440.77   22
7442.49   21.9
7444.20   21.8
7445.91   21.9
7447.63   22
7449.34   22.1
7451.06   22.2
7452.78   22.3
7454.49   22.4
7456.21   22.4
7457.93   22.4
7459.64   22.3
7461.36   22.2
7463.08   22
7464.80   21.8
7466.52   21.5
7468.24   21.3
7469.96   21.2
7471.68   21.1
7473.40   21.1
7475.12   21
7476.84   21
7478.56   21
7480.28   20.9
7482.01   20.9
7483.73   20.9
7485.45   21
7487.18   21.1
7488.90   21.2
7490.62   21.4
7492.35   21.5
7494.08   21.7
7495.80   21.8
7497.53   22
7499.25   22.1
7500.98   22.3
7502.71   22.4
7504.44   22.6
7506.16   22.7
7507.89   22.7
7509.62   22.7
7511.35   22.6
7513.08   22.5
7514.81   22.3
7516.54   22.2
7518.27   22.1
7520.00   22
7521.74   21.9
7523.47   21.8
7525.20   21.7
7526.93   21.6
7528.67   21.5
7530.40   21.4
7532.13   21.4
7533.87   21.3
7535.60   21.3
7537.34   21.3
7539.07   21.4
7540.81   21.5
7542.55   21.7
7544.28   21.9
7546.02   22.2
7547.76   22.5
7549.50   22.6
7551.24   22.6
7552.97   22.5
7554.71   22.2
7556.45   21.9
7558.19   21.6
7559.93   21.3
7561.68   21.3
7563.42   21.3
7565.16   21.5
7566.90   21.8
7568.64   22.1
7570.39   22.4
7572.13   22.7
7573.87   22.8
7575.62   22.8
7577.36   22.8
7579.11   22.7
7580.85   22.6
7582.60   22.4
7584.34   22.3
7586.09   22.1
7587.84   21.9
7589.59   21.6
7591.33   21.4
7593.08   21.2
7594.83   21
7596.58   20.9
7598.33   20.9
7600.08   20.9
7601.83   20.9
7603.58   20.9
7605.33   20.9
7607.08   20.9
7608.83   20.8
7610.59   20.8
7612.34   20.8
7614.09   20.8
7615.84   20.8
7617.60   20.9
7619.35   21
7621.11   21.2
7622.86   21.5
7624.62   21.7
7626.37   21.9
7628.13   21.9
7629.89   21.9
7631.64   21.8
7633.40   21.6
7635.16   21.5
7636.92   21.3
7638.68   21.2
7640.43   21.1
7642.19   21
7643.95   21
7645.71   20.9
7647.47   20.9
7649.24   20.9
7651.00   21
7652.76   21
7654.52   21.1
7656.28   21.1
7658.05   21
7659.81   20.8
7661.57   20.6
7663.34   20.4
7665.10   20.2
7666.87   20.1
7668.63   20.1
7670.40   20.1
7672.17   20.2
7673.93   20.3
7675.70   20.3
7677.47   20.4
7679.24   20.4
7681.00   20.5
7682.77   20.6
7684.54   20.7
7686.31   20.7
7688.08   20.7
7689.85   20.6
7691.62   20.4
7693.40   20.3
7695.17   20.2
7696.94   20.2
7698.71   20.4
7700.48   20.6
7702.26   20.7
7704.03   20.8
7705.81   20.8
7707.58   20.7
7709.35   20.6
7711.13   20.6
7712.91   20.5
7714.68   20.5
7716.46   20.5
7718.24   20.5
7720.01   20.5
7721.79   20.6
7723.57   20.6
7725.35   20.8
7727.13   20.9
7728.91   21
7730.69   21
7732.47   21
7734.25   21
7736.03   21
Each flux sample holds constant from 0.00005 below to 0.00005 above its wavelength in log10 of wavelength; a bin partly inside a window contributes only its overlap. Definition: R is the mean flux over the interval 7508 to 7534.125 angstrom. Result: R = 22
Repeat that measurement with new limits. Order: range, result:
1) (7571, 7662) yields 21.4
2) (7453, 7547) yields 21.8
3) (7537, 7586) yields 22.1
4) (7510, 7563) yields 21.9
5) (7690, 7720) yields 20.5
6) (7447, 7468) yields 22.1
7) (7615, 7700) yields 20.8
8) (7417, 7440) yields 22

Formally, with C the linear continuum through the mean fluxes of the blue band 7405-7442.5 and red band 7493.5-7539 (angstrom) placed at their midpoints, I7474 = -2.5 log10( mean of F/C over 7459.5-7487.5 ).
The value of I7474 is 0.03 mag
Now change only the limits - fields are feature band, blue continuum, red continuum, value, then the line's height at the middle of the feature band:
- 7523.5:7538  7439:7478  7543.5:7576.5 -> 0.03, 22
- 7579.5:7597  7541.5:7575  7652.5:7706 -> -0.01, 21.7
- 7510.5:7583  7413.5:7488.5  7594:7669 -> -0.03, 21.4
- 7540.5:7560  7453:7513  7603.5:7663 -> -0.03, 21.5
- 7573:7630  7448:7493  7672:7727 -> -0.03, 21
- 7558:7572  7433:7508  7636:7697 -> -0.02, 21.2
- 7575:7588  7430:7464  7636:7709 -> -0.06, 21.3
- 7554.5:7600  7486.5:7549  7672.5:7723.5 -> -0.02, 21.4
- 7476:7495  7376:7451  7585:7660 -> 0.02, 21.6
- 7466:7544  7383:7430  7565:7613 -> 0.00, 21.7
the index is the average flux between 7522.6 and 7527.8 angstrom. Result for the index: 21.7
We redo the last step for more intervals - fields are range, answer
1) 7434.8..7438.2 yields 22.2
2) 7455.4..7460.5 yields 22.4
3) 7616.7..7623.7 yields 21.1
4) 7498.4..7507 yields 22.4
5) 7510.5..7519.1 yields 22.3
